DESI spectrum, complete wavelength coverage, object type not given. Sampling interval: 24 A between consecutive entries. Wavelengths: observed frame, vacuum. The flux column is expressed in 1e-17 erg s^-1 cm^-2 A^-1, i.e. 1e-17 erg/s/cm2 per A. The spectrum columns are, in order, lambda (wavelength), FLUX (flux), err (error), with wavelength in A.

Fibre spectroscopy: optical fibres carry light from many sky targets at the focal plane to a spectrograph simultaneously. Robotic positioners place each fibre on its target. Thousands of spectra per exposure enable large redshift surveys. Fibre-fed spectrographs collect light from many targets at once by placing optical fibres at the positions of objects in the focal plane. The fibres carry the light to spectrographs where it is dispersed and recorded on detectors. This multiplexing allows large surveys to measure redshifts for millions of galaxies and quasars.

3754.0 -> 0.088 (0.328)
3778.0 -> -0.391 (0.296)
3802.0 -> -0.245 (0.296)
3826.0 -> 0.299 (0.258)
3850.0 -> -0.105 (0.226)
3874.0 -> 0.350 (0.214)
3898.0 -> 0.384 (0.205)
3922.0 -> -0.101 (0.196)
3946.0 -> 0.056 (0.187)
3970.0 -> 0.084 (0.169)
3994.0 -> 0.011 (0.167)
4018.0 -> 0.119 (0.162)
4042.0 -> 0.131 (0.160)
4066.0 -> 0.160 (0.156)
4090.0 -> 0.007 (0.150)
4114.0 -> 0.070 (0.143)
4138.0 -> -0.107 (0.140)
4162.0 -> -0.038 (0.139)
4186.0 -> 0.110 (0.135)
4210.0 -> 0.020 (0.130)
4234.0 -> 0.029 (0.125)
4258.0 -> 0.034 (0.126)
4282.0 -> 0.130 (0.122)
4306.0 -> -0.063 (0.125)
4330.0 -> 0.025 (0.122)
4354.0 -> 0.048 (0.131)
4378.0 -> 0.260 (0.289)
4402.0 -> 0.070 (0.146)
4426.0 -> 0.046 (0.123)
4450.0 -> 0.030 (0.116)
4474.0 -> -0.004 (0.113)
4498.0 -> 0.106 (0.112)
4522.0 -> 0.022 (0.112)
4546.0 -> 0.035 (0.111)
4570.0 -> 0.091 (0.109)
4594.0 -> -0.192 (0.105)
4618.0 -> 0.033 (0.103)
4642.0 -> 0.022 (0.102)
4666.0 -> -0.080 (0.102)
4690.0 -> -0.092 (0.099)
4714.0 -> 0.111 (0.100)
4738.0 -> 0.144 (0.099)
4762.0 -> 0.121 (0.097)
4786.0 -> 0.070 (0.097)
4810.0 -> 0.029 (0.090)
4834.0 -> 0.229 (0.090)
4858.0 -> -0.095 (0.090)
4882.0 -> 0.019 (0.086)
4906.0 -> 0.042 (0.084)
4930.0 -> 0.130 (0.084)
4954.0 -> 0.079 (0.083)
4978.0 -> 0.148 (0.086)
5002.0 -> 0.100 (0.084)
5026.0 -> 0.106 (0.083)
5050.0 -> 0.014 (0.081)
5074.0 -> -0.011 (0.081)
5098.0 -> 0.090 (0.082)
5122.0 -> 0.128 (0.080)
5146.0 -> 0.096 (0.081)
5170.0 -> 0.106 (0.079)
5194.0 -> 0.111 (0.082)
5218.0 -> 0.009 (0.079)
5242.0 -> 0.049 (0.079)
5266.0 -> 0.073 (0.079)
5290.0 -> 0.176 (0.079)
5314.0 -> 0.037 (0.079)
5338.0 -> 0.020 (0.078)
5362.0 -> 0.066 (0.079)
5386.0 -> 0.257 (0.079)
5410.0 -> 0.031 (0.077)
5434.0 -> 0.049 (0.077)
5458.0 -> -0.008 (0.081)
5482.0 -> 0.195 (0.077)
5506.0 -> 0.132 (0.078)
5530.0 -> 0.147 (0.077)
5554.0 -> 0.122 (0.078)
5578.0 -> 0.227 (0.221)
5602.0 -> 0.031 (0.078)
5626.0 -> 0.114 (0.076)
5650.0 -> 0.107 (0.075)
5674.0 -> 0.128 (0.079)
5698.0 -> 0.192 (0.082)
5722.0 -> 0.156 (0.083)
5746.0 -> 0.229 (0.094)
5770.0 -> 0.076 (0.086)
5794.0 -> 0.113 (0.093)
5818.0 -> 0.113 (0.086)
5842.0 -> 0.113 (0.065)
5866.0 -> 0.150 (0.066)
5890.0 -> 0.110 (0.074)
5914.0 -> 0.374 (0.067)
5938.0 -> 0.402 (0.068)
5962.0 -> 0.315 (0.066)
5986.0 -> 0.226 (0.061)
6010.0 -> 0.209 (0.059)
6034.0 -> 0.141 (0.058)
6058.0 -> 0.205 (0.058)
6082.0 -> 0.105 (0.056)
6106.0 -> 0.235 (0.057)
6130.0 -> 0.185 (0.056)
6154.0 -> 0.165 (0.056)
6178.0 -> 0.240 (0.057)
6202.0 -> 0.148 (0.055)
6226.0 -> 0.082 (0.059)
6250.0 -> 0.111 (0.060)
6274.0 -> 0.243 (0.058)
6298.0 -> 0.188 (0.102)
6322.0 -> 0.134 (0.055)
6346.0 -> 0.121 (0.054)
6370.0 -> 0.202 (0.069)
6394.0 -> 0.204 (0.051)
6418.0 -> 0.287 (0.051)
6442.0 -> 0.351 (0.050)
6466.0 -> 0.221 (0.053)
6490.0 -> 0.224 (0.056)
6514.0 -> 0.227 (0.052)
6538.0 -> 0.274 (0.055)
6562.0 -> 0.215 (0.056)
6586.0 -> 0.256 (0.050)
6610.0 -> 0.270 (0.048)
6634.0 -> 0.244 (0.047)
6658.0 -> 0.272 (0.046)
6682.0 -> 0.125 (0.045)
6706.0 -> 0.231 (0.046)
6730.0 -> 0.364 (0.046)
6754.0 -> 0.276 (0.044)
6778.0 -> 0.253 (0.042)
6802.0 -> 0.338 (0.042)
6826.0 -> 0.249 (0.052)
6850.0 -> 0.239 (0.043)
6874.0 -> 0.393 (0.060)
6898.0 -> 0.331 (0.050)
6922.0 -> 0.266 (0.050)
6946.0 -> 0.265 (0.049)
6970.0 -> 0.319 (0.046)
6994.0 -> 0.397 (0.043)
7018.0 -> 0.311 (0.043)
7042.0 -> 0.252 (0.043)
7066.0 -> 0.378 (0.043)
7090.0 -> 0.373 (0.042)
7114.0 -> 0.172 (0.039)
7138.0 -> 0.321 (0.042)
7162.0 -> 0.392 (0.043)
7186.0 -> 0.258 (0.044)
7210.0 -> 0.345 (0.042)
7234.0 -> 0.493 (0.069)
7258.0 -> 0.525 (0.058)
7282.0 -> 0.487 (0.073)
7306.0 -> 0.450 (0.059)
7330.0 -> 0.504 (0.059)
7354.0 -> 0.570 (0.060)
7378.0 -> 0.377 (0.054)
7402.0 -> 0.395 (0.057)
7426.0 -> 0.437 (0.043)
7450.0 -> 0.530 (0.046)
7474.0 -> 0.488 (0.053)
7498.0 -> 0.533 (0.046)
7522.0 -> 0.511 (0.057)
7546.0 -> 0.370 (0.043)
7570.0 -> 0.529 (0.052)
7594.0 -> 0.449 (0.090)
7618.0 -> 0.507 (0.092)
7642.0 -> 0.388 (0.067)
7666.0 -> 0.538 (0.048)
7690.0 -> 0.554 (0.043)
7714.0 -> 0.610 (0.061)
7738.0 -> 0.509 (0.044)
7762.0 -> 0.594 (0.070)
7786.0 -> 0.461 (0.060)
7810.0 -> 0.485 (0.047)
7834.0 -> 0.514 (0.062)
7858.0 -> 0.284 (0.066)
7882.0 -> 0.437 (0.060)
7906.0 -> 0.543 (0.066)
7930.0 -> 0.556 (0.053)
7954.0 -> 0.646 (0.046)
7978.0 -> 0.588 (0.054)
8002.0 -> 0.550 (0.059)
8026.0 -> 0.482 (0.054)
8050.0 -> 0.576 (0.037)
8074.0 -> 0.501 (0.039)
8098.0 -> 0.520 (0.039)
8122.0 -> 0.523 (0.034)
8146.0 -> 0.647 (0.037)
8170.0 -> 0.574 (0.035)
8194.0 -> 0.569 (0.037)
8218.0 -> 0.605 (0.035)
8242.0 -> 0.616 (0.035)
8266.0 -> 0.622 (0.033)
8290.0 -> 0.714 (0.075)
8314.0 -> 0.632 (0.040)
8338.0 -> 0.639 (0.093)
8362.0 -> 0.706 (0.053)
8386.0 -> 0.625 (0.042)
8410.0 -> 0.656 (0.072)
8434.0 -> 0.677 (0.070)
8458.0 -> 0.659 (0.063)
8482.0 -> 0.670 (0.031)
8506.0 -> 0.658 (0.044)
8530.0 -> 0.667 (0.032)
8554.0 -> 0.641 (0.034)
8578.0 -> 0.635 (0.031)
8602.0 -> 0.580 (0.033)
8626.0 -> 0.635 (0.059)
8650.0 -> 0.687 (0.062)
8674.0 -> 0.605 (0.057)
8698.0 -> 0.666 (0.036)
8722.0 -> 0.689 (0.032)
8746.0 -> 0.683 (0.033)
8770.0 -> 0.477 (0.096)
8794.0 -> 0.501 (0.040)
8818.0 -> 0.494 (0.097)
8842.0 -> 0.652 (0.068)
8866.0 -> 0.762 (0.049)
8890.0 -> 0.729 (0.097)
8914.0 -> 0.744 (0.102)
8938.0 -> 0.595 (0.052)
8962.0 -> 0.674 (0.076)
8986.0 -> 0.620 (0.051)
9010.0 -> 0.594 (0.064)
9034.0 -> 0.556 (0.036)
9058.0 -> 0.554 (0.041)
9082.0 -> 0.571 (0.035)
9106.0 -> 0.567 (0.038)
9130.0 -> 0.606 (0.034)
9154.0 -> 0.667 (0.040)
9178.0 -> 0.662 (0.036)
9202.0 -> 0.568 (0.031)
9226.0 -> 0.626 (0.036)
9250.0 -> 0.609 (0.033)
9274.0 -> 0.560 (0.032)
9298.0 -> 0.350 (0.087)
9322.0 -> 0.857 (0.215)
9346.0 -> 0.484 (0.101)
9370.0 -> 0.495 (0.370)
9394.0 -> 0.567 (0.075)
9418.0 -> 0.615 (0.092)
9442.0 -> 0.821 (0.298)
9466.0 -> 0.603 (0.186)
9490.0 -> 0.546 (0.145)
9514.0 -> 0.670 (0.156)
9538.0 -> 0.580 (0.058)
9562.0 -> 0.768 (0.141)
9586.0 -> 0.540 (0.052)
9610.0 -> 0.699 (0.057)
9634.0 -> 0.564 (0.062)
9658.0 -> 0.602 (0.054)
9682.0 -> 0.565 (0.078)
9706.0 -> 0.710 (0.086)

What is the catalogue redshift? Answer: 0.809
